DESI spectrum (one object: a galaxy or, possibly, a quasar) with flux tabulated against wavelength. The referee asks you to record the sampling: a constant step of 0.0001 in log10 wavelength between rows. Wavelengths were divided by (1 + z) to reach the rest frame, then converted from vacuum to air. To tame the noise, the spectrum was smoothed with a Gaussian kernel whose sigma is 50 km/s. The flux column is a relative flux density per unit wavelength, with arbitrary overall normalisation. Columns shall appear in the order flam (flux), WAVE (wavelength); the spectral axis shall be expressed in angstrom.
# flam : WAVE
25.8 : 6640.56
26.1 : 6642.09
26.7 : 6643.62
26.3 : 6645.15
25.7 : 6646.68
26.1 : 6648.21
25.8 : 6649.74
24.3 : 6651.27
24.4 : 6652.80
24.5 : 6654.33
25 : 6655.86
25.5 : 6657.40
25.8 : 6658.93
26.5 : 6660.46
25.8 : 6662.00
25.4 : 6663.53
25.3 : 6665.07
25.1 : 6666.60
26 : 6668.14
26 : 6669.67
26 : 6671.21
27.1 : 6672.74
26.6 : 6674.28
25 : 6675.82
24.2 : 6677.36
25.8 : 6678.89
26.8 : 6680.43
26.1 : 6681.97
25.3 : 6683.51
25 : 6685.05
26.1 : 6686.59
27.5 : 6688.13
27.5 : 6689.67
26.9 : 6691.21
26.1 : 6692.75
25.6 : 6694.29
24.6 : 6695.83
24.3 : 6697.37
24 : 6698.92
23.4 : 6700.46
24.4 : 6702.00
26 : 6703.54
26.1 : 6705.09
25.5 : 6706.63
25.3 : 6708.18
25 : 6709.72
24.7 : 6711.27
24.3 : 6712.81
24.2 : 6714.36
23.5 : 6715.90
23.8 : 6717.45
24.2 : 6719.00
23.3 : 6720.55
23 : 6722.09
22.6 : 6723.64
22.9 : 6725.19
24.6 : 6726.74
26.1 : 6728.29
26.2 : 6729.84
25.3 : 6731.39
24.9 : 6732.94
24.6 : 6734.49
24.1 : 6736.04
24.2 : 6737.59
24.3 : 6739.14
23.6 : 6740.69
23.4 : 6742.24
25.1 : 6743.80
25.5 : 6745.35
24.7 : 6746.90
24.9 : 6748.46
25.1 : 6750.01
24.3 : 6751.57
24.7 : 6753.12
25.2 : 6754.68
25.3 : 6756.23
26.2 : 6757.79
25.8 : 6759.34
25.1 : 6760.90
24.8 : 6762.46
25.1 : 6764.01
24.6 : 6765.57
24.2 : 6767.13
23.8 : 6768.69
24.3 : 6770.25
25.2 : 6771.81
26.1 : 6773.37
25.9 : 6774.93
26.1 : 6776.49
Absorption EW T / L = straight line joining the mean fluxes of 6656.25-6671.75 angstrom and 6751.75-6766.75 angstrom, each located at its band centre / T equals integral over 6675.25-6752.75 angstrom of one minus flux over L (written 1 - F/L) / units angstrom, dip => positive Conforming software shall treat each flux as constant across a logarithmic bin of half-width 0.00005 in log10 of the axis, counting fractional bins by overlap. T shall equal 1.6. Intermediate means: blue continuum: 25.7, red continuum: 25.1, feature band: 24.9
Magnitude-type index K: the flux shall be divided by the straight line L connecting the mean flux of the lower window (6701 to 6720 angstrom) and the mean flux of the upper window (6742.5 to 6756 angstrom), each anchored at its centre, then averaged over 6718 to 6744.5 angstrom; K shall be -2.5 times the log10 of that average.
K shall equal 0.02 mag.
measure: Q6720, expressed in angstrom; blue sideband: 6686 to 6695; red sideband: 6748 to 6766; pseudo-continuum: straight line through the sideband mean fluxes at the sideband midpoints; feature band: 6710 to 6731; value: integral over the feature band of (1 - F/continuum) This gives 1.5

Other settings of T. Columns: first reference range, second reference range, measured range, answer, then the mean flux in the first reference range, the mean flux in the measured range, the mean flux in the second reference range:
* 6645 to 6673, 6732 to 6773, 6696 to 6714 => 0.3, 25.6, 24.8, 24.7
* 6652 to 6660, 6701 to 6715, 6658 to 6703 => -1.1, 25.1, 25.7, 25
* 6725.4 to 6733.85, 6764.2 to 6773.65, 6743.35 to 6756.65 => 0.0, 25.2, 25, 24.6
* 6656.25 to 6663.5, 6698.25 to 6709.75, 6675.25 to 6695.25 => -0.5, 25.8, 26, 25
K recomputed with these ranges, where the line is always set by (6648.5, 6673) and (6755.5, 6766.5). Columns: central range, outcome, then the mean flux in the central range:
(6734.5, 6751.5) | 0.04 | 24.5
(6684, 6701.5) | 0.00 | 25.5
